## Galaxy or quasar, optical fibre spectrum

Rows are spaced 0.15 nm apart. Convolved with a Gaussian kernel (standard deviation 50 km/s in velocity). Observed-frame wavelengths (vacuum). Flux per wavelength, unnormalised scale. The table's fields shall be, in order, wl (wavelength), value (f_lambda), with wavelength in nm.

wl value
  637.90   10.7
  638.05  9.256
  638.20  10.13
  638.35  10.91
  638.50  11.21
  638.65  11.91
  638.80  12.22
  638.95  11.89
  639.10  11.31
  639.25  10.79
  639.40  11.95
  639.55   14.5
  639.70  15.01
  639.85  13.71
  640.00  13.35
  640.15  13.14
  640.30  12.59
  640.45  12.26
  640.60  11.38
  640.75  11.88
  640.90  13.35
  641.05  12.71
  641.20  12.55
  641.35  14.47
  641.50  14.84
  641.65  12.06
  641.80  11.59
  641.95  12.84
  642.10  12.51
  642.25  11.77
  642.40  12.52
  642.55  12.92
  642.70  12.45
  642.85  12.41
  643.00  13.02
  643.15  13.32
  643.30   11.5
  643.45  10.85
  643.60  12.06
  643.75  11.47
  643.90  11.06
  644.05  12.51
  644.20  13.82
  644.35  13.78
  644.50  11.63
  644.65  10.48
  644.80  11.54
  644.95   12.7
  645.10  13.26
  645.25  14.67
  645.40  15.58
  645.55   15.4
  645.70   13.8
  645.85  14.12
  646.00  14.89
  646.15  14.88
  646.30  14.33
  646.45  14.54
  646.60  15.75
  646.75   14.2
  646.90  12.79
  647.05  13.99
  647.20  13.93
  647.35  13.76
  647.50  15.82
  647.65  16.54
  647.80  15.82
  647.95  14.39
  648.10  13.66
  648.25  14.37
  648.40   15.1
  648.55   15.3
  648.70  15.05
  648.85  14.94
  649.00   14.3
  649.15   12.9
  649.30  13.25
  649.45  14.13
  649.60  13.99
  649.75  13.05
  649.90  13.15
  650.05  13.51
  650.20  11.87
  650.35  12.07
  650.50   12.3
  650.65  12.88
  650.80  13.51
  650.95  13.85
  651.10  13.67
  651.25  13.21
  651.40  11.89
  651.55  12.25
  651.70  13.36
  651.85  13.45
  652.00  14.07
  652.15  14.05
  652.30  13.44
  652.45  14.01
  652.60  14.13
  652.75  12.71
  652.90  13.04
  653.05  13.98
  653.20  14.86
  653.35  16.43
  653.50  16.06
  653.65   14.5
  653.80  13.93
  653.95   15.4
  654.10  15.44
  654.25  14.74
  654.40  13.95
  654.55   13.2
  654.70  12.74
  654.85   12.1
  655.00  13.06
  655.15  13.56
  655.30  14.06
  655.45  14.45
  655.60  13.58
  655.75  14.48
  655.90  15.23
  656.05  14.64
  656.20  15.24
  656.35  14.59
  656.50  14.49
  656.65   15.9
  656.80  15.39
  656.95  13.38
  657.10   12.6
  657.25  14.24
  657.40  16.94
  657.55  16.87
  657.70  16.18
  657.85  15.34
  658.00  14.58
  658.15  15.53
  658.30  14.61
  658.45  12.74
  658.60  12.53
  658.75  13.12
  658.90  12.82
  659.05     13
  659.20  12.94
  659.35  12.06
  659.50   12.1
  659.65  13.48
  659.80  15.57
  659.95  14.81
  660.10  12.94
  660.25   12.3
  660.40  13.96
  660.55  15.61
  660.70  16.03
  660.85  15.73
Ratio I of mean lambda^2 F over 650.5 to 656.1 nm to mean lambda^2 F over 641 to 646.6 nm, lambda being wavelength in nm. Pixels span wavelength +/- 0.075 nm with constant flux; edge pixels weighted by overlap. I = 1.10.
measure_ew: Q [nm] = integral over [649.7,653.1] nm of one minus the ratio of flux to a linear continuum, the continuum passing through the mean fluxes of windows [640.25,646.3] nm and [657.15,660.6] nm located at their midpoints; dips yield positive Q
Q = 0.08 nm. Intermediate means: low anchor 12.9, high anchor 14.1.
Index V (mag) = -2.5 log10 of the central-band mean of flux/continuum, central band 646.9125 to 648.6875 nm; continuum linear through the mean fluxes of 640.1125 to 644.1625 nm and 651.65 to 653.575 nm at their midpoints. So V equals -0.11 mag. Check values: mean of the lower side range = 12.5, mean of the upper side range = 14.1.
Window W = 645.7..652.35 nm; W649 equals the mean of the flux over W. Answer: 13.9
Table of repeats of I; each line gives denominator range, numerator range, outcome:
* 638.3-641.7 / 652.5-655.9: 1.17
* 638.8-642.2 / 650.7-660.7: 1.16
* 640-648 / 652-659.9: 1.11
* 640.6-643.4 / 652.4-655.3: 1.16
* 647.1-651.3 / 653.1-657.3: 1.05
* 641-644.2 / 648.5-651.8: 1.10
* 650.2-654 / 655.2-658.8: 1.08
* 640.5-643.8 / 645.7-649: 1.19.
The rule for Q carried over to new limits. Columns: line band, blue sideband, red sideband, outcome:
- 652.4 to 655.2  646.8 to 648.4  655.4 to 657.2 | 0.078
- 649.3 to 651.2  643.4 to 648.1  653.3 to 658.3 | 0.127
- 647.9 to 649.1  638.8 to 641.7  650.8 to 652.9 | -0.126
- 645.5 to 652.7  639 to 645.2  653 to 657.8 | -0.186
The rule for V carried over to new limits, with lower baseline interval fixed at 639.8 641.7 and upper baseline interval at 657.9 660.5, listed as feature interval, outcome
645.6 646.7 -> -0.12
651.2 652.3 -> 0.01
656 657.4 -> -0.09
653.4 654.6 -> -0.11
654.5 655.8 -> -0.01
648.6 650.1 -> -0.05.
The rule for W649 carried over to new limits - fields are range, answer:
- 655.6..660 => 14.3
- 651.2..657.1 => 14.1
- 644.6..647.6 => 14.1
